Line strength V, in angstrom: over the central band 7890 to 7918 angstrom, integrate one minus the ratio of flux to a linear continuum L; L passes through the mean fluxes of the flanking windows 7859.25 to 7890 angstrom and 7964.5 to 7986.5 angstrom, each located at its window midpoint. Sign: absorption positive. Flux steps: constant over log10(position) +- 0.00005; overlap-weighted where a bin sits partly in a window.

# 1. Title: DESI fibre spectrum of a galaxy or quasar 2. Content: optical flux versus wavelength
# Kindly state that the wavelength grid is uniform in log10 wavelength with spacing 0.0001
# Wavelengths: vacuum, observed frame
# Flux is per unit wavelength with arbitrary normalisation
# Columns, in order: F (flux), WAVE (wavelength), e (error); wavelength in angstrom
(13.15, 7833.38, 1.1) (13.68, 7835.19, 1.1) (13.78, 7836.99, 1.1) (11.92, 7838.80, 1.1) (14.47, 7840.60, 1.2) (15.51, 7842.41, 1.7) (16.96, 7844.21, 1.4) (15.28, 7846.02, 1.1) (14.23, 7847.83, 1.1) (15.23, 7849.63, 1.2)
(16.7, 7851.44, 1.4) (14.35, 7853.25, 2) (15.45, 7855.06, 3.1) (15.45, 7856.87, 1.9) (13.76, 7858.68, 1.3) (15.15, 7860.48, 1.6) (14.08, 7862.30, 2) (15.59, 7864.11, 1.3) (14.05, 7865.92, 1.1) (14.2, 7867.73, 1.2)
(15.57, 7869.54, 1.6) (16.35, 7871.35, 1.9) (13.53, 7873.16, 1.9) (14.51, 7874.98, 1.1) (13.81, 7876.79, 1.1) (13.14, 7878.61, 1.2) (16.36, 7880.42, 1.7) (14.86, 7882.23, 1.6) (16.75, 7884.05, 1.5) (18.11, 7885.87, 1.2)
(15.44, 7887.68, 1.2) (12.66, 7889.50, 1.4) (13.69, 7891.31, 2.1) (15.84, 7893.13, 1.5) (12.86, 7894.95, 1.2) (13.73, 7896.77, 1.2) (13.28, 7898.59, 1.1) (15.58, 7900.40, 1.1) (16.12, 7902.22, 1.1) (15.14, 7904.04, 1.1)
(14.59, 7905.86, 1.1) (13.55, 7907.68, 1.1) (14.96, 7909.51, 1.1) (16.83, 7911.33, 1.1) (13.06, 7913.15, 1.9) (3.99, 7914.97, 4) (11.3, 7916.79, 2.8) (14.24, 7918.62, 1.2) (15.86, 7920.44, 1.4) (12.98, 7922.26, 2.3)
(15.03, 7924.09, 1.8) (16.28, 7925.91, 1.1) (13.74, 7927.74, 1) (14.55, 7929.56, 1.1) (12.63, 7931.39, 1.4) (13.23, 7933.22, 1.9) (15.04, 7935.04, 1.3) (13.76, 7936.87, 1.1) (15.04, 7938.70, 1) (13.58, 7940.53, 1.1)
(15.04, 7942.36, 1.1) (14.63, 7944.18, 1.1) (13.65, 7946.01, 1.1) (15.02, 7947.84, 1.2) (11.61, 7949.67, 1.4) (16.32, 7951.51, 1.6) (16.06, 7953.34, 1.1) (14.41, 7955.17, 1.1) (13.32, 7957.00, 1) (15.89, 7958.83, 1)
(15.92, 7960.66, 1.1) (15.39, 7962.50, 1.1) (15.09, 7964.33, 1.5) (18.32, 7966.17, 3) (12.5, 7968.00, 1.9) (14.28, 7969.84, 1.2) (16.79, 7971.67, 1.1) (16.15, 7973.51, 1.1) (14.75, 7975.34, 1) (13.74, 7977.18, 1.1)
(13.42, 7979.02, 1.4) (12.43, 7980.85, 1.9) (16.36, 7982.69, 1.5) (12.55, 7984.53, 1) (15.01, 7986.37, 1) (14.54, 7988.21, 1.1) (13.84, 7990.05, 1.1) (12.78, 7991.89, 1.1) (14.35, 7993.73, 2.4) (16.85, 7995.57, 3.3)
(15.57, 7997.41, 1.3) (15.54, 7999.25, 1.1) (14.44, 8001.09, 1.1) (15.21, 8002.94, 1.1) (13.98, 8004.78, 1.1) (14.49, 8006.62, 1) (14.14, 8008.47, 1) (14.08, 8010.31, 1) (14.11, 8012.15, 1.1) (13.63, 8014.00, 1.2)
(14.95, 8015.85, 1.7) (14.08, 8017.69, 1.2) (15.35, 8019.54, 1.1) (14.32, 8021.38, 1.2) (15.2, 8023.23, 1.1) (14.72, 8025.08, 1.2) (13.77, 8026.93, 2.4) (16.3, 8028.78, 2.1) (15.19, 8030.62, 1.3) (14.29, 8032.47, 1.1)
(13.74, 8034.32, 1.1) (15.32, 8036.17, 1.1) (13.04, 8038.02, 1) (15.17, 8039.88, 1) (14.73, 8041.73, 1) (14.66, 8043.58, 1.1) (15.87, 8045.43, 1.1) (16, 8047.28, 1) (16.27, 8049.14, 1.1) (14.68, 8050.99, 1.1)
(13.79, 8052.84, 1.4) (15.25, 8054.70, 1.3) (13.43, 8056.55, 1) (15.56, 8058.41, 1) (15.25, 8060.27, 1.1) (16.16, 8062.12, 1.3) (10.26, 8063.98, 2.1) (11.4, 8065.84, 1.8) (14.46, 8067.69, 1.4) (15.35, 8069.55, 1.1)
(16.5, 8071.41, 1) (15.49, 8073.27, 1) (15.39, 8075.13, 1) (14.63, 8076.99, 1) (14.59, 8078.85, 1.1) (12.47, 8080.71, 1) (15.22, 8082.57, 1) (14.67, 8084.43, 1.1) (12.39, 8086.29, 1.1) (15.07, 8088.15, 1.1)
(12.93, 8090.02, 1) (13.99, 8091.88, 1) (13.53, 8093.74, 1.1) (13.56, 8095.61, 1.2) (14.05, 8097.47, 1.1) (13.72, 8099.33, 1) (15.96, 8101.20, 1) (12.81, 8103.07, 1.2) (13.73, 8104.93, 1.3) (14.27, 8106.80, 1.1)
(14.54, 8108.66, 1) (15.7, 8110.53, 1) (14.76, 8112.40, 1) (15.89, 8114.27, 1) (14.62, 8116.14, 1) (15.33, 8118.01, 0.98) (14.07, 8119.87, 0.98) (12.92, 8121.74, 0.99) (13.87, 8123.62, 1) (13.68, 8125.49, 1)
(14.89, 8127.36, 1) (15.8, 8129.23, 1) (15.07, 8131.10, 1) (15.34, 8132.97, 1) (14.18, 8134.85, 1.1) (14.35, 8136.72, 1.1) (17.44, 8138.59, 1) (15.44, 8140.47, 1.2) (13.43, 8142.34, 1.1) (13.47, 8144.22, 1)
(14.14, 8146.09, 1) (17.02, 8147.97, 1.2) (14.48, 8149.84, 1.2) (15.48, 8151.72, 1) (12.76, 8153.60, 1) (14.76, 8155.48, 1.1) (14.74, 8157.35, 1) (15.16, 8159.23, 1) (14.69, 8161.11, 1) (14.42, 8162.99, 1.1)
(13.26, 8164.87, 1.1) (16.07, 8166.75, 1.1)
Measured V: 2.4 angstrom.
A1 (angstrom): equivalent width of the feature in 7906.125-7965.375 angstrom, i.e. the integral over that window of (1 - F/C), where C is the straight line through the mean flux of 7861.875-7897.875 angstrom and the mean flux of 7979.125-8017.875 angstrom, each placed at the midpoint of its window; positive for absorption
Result 1.8 angstrom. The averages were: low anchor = 14.8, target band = 14.1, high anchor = 14.4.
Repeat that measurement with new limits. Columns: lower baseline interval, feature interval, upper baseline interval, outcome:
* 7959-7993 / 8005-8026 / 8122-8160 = 0.36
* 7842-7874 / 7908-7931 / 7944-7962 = 1.99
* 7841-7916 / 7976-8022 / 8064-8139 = 0.35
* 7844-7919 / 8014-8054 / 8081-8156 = -0.90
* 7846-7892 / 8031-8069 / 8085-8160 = 0.33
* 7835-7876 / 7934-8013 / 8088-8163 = 0.17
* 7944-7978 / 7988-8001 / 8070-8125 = 0.03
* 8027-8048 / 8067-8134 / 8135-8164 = 1.53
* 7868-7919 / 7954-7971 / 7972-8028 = -0.74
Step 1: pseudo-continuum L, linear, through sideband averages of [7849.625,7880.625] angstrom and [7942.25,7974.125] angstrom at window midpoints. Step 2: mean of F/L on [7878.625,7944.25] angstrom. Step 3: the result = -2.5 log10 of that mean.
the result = 0.047 mag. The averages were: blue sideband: 14.8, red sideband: 15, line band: 14.3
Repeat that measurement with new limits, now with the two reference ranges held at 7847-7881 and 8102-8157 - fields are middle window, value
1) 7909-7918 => 0.23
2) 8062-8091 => 0.04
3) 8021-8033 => -0.01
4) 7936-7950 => 0.05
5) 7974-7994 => 0.05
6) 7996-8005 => -0.03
